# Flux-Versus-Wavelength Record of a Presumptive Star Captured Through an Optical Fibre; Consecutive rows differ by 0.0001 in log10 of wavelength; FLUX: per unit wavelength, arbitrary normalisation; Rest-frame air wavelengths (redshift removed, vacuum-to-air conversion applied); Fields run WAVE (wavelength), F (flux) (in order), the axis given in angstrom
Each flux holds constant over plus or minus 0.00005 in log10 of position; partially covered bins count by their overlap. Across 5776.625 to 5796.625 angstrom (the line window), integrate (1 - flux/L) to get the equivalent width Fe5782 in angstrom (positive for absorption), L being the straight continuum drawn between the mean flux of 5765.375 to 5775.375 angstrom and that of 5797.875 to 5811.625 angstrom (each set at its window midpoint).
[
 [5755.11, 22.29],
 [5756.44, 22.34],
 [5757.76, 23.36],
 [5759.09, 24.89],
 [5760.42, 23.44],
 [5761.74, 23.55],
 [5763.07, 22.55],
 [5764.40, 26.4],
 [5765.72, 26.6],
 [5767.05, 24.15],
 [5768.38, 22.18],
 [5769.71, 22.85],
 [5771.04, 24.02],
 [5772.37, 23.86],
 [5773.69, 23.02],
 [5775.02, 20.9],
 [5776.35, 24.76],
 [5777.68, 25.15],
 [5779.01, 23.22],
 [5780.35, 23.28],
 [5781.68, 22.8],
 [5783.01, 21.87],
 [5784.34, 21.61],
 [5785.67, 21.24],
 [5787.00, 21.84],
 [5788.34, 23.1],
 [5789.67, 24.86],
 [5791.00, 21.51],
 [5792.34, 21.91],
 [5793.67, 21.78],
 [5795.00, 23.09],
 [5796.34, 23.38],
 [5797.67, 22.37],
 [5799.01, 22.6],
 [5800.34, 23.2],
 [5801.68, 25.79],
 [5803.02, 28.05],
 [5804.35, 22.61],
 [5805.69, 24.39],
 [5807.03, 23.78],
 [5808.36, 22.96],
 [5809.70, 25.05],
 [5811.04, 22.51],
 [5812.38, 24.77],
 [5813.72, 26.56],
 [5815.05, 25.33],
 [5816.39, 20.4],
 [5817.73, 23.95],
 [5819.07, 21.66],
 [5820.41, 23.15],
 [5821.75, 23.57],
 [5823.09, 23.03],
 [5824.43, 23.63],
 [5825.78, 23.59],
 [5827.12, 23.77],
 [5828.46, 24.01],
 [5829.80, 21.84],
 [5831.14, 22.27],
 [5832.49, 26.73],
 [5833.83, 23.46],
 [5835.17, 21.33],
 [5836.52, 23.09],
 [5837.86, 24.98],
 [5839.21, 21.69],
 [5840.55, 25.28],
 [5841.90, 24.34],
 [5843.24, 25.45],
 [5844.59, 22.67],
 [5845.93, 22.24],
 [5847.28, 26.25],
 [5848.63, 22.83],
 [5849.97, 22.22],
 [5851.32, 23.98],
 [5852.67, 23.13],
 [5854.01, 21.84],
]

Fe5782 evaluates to 0.8 angstrom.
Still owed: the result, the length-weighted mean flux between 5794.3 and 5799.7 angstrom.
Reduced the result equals 22.9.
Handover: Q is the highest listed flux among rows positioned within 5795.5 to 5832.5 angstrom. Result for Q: 28.05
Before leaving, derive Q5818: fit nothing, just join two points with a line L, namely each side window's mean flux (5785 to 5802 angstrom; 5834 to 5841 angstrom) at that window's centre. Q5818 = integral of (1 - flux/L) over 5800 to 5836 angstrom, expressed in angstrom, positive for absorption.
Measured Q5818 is -1.2 angstrom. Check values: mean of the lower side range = 22.8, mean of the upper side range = 23.2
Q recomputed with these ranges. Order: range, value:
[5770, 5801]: 25.15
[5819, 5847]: 26.73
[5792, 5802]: 25.79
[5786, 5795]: 24.86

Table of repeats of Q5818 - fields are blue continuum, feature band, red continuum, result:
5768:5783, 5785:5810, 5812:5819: 0.3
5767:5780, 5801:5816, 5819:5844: -0.7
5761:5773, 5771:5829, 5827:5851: 1.1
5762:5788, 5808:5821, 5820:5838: -0.2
